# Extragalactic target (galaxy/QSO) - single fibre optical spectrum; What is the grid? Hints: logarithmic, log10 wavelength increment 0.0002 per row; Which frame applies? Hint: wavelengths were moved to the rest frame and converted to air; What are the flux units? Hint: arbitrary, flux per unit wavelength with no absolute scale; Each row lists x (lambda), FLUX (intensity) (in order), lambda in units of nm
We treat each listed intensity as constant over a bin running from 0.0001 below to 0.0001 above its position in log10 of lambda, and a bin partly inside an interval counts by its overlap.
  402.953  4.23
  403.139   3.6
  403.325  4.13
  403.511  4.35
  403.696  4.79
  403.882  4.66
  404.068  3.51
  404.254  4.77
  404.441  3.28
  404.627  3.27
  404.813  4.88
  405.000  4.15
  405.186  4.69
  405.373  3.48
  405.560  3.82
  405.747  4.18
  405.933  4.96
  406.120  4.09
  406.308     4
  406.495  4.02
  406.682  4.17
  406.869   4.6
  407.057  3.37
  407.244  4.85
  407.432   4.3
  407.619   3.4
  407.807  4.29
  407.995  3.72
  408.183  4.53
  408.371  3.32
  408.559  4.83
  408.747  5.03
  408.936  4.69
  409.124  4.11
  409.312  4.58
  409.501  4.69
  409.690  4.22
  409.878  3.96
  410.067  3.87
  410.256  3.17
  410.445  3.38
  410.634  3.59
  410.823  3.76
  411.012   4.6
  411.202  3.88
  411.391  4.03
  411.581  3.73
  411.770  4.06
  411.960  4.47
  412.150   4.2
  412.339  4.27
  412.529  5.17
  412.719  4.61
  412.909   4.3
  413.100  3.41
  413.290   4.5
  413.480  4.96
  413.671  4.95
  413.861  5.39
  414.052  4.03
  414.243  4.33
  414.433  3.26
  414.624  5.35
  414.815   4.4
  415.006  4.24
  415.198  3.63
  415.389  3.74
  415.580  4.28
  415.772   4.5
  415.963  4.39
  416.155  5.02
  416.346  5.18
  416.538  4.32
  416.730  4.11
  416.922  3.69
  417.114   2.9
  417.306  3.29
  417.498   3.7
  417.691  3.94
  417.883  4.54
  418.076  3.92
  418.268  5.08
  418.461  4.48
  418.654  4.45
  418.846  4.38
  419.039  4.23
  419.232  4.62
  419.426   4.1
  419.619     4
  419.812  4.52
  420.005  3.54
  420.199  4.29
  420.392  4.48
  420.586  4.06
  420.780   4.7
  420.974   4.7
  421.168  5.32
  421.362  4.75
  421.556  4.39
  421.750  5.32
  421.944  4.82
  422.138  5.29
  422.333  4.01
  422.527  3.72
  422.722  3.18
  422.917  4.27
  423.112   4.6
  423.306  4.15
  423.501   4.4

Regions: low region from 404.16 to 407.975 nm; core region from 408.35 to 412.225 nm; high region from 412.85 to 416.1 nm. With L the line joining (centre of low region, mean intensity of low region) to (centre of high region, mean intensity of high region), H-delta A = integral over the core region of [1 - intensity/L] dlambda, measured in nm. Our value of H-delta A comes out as 0.10 nm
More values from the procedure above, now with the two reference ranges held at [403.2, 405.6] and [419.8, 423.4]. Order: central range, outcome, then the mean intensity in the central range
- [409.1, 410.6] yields 0.089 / 3.98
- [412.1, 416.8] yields -0.132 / 4.43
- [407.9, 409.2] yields -0.036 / 4.32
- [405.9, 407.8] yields 0.010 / 4.16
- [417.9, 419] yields -0.021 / 4.46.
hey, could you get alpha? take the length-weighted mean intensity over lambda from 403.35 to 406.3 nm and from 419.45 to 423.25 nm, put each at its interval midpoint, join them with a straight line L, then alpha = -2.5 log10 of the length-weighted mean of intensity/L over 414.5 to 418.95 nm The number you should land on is 0.029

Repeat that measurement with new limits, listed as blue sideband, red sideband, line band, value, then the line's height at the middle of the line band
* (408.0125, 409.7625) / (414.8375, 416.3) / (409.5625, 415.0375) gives 0.04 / 4.35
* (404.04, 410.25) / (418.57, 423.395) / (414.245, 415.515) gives 0.04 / 4.29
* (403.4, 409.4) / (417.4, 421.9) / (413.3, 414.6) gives -0.05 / 4.33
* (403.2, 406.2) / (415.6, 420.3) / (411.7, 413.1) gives -0.04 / 4.2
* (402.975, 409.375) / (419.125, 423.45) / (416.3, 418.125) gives 0.11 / 4.34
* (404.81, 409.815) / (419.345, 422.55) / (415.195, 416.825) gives 0.00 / 4.4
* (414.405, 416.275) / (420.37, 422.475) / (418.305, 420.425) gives 0.07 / 4.57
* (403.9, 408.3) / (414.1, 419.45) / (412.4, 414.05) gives -0.11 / 4.18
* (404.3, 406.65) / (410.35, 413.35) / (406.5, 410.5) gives -0.01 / 4.1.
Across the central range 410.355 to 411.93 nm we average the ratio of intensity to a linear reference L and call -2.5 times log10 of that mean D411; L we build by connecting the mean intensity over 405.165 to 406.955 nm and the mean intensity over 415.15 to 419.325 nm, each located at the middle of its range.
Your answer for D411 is 0.08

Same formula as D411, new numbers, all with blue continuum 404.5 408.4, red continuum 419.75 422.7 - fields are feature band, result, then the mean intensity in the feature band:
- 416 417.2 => 0.04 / 4.22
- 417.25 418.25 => 0.11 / 4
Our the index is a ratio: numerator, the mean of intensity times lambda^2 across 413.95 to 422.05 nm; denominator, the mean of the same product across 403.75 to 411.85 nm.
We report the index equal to 1.10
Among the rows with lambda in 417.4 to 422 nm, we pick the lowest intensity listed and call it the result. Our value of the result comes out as 3.54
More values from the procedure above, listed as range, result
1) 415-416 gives 3.63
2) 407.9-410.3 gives 3.17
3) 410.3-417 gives 3.26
